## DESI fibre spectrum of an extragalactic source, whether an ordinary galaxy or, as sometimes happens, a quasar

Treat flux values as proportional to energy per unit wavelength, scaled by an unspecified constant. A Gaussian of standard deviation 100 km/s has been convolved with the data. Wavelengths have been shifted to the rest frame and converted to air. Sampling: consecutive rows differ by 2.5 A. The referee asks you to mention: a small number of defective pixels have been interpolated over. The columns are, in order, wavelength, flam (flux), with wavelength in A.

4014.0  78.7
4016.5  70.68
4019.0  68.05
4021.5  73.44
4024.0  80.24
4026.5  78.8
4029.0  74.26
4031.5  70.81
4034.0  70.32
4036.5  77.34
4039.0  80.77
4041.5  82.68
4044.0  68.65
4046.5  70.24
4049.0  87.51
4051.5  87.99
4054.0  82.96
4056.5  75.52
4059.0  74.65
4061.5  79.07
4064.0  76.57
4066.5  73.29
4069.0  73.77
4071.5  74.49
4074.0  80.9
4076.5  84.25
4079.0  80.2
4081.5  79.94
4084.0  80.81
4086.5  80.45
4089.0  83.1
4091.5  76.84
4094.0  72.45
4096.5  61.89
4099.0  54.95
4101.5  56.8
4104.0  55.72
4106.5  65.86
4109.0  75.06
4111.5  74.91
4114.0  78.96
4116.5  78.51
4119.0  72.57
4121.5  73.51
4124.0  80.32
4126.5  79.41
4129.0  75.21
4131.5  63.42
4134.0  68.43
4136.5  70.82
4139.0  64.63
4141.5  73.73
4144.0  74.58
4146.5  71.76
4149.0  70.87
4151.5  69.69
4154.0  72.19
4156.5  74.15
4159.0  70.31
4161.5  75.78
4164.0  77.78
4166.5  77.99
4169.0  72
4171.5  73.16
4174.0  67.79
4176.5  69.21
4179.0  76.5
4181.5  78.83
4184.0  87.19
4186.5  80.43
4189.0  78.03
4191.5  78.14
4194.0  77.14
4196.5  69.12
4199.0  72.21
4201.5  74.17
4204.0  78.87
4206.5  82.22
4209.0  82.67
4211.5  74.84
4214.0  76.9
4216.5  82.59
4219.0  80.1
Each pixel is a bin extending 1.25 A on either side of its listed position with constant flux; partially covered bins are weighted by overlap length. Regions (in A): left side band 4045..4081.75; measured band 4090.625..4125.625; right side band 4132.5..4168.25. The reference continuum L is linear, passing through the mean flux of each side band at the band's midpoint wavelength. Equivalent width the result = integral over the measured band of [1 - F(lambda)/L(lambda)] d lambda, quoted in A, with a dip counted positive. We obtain 2.5 A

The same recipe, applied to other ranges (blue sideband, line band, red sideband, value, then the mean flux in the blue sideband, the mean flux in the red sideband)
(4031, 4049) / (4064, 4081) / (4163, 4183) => -0.60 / 75.5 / 74.3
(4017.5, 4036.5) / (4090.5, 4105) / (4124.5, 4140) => 1.79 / 73.9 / 70.9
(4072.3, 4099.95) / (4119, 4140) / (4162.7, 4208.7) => 1.14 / 76.2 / 76.3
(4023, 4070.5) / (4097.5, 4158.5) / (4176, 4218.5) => 5.39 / 77.1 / 77.8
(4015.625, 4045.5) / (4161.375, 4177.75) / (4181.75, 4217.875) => 0.92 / 74.7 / 78.2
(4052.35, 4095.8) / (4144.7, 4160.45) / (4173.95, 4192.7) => 1.23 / 78.1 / 77.6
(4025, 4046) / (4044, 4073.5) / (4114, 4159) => -1.10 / 75.3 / 72.7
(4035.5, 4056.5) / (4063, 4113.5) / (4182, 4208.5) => 3.77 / 79.5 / 77.9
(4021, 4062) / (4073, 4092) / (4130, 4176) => -1.44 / 77.4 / 71.6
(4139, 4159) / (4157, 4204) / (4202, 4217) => 0.17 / 71.8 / 79.3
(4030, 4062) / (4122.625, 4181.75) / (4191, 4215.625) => 3.22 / 77.5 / 76.7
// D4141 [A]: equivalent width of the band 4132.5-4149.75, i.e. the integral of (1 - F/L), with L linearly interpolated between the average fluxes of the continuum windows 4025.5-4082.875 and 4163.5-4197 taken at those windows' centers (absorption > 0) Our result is 1.3 A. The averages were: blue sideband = 77.6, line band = 70.6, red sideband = 76.1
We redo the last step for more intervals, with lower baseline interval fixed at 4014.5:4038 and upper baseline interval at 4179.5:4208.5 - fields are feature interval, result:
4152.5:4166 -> 0.52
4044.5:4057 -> -0.98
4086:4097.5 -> 0.10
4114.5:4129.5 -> -0.10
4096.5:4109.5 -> 2.55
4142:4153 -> 0.71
